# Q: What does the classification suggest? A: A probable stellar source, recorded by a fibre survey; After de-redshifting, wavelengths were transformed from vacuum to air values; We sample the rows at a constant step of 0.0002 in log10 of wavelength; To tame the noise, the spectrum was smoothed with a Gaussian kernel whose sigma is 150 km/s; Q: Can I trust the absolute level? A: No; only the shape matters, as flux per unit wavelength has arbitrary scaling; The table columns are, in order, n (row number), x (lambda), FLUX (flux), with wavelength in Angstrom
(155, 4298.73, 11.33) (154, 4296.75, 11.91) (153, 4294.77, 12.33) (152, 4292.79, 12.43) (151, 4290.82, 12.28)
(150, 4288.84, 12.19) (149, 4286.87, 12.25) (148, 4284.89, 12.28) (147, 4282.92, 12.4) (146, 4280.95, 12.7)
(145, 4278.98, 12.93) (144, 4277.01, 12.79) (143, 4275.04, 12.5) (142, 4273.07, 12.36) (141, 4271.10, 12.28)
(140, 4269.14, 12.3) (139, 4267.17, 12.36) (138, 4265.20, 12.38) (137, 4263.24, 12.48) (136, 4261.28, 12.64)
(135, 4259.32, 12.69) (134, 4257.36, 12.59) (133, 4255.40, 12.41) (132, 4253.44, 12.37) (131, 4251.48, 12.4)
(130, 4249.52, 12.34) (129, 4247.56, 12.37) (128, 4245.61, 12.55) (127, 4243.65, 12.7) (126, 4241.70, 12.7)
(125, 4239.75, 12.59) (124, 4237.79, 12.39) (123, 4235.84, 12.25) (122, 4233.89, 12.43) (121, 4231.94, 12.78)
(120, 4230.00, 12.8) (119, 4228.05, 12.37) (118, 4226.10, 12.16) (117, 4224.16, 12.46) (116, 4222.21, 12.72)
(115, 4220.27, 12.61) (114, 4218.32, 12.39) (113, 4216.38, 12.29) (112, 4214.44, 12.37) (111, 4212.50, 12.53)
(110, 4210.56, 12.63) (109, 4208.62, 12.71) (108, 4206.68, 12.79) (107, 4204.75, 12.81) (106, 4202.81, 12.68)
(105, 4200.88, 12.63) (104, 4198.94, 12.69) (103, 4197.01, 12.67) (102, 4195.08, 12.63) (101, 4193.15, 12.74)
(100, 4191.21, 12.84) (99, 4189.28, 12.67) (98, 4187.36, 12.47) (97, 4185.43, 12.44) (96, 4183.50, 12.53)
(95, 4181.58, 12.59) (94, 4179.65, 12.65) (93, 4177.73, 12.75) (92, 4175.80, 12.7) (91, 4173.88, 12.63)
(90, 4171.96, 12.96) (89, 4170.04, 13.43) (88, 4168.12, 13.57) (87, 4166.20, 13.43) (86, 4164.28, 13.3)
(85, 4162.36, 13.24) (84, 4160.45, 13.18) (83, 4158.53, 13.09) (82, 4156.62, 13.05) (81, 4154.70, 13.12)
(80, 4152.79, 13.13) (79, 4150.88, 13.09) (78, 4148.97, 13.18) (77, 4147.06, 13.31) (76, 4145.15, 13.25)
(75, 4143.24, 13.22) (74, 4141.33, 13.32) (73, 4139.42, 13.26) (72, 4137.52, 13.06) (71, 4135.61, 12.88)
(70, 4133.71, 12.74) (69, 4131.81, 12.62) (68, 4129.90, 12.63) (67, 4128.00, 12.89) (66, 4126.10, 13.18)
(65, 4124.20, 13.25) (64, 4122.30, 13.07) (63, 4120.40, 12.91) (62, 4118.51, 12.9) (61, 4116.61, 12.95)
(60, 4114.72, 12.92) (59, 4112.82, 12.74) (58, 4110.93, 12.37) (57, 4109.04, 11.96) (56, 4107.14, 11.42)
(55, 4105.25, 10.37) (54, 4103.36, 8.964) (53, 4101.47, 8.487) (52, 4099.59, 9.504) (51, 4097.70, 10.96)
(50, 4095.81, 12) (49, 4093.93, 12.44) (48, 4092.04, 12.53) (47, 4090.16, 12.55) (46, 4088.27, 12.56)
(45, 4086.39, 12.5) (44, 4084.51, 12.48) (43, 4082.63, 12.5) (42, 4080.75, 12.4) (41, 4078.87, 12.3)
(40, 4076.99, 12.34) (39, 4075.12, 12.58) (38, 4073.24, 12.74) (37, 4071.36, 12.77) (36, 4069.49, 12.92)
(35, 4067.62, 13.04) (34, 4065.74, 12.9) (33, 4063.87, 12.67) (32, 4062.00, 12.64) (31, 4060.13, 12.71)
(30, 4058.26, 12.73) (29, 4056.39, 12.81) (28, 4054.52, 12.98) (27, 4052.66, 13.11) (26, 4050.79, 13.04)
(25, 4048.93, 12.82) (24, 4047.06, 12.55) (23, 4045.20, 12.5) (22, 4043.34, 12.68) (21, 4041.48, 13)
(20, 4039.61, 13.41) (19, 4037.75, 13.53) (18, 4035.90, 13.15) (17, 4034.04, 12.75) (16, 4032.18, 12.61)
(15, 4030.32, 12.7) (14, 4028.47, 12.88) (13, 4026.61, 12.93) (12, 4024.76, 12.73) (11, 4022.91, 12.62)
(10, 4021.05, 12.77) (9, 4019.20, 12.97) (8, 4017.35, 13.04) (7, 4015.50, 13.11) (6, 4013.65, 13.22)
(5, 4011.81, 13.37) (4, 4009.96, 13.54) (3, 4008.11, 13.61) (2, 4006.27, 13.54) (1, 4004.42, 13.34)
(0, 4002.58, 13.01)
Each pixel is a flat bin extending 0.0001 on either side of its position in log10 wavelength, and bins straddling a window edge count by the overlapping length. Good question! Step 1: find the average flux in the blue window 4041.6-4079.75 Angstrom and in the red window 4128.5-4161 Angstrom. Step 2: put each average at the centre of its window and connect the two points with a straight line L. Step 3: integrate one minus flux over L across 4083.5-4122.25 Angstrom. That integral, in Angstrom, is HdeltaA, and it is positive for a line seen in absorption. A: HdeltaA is 3.3 Angstrom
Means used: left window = 12.7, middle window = 11.8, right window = 13.1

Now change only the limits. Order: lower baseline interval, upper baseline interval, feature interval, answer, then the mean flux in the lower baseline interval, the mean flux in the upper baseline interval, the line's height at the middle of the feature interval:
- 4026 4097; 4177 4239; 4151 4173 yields -1.04 Angstrom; 12.7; 12.6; 12.6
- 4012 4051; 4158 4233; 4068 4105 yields 2.88 Angstrom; 12.9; 12.7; 12.9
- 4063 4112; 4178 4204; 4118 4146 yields -1.78 Angstrom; 11.9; 12.6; 12.2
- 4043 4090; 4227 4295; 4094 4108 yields 2.52 Angstrom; 12.7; 12.5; 12.7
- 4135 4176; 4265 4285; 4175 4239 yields 1.46 Angstrom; 13.2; 12.5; 12.9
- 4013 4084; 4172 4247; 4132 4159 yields -0.91 Angstrom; 12.8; 12.6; 12.7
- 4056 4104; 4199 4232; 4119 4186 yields -3.57 Angstrom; 12.1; 12.6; 12.4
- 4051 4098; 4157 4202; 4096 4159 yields 1.59 Angstrom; 12.6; 12.9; 12.7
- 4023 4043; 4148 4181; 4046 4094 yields 1.12 Angstrom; 12.9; 13.1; 13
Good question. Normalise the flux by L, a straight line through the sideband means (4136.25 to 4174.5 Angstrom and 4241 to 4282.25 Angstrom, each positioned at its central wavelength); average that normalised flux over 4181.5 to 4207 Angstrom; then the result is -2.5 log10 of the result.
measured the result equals 0.024 mag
